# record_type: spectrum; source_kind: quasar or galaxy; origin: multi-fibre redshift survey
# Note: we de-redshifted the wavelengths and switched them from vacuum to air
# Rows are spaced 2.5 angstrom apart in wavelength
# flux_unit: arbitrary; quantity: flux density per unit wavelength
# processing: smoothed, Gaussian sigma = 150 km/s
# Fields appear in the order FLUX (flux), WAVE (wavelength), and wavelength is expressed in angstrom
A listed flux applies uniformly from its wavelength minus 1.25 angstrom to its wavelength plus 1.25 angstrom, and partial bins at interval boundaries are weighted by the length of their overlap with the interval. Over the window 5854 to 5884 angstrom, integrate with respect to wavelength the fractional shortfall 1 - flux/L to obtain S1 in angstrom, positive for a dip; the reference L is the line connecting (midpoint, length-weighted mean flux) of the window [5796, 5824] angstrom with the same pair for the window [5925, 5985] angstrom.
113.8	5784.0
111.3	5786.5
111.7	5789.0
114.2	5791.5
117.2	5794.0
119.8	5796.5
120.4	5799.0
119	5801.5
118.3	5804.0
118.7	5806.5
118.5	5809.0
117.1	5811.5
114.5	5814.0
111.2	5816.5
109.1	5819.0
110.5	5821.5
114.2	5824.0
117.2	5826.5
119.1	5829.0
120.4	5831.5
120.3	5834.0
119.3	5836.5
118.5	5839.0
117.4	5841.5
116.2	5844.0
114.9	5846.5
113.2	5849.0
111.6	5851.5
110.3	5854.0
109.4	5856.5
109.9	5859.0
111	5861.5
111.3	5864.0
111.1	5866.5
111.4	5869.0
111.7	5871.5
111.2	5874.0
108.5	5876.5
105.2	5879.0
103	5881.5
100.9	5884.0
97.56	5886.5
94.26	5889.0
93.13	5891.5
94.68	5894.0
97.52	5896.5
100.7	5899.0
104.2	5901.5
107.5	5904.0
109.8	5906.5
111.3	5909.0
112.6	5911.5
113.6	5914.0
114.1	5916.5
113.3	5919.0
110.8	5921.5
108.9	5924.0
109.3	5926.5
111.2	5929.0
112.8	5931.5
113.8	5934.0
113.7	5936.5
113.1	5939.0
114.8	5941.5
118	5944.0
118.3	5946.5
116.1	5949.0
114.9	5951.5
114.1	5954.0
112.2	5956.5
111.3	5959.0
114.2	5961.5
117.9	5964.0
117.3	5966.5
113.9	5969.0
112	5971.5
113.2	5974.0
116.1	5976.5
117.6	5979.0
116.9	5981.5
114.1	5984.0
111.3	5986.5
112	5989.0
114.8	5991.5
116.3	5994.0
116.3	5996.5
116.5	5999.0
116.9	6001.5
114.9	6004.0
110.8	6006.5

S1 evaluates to 1.6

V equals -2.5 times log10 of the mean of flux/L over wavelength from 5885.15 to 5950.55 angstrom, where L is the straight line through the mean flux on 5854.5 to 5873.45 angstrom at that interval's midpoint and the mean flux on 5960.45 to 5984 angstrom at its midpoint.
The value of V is 0.04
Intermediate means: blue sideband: 111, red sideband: 115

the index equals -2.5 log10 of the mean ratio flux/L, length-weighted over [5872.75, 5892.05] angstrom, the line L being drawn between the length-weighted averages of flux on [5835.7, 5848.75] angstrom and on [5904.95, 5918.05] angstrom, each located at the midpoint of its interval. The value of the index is 0.12 mag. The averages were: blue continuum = 117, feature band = 102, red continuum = 112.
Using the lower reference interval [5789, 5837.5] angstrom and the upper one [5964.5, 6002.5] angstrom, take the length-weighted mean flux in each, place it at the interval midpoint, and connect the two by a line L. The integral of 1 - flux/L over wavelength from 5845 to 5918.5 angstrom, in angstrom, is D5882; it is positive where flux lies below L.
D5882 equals 5.59 angstrom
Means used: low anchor 117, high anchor 115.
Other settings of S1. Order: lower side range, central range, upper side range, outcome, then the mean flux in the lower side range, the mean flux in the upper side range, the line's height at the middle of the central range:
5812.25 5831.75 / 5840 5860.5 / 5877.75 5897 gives -1.05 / 114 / 98.3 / 107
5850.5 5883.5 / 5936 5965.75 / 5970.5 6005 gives -0.44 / 109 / 115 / 113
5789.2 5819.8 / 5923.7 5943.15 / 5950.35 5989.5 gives 0.40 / 116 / 114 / 115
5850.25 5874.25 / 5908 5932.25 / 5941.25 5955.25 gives 0.56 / 111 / 116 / 114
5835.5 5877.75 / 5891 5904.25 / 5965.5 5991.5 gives 1.63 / 113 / 114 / 113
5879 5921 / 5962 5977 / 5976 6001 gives -0.28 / 104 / 115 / 113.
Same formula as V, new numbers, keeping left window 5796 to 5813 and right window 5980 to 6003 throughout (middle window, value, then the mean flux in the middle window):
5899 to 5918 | 0.066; 110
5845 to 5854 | 0.046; 113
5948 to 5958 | 0.015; 114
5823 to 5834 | 0.001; 118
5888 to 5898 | 0.225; 95.1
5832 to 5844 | -0.006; 119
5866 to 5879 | 0.068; 110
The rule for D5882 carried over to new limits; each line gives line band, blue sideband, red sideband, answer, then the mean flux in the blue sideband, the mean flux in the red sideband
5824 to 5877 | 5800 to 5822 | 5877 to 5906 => -3.0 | 115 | 100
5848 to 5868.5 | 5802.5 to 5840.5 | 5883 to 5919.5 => 0.0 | 116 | 104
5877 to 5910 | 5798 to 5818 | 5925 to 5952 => 3.9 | 117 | 114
